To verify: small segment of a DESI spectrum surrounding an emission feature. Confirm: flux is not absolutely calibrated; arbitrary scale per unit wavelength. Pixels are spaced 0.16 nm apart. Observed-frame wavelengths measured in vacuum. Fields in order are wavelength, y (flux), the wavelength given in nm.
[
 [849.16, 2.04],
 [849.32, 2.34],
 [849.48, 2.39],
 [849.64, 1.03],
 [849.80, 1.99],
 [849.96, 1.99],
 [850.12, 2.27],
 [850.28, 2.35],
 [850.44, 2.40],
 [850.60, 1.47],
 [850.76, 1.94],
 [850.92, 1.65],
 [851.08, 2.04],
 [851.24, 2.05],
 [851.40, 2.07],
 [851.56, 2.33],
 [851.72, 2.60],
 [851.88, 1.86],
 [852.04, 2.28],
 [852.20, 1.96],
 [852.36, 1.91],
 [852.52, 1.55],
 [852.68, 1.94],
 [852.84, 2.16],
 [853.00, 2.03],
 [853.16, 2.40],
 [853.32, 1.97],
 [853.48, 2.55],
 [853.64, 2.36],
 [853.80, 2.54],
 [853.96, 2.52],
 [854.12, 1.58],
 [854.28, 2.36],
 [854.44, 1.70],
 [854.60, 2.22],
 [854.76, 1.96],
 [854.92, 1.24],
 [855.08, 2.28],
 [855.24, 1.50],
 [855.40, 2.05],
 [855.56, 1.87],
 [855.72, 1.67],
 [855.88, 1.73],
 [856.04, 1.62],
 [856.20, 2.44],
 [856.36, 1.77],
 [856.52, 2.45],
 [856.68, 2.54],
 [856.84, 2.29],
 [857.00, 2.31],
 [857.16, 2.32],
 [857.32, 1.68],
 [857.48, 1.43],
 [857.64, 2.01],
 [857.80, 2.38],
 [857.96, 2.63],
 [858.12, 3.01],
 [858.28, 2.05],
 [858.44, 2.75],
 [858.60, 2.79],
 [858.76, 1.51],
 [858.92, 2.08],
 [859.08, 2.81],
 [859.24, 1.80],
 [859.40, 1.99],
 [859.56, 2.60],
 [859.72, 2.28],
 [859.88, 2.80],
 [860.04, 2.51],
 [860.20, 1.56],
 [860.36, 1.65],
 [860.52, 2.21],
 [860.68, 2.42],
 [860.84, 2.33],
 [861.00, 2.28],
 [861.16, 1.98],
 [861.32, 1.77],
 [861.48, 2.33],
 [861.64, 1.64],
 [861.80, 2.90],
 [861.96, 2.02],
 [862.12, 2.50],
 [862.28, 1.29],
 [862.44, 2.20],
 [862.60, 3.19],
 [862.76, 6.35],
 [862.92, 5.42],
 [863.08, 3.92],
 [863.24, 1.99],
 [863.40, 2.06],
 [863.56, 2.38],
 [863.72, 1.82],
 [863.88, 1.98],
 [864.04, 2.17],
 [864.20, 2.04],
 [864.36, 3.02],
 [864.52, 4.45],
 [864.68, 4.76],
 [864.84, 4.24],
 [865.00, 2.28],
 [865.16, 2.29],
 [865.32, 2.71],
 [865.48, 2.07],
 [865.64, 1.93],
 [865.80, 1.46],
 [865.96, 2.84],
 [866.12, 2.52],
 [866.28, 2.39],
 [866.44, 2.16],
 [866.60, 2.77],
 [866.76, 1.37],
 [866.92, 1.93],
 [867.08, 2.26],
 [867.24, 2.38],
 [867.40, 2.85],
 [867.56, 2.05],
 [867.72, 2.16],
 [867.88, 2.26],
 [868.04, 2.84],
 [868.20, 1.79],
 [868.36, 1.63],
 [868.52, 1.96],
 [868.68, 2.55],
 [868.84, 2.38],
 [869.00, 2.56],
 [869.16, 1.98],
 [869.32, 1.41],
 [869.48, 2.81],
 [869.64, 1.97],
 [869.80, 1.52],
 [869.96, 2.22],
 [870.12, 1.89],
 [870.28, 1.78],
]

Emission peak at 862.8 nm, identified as [S II] 6716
